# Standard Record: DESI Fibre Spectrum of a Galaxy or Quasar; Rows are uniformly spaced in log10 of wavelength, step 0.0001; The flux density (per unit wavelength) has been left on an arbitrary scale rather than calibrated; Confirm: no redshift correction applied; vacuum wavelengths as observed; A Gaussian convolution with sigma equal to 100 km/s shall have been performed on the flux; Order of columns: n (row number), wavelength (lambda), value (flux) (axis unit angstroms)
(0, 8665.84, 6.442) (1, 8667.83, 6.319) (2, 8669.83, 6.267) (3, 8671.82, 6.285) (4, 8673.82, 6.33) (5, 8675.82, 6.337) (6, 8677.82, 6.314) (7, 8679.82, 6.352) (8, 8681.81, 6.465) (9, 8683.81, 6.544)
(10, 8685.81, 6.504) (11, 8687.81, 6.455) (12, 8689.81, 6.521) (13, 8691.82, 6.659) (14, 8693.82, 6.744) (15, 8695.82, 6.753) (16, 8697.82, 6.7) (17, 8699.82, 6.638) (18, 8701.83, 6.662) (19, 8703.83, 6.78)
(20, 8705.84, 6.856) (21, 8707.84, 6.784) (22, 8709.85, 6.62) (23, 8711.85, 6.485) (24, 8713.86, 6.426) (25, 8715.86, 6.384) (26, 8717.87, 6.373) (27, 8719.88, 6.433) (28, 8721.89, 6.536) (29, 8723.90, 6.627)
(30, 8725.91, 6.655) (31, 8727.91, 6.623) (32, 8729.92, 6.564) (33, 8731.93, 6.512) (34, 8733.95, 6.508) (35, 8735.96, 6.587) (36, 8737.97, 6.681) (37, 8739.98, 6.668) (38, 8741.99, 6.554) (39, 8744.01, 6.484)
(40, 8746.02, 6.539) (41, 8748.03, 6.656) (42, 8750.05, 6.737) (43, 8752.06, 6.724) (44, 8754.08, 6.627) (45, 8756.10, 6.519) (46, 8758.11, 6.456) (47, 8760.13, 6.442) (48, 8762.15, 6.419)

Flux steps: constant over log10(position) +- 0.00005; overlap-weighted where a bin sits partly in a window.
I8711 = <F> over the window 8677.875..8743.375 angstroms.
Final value 6.58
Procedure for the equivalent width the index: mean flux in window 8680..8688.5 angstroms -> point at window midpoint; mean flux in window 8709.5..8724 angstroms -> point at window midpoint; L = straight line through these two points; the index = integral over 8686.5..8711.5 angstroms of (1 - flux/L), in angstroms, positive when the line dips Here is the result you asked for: -0.8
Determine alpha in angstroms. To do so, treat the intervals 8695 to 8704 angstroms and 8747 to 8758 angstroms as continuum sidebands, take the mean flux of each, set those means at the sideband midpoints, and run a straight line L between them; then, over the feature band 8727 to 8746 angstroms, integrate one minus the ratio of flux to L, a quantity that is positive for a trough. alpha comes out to 0.2 angstroms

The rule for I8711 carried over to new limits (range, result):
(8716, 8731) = 6.54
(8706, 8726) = 6.54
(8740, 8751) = 6.6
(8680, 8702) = 6.59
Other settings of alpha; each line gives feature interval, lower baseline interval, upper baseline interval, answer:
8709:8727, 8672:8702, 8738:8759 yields 0.2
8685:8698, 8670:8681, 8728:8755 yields -0.5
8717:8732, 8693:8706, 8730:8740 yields 0.2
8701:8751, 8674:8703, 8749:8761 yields -0.2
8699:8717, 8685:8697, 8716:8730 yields -0.2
